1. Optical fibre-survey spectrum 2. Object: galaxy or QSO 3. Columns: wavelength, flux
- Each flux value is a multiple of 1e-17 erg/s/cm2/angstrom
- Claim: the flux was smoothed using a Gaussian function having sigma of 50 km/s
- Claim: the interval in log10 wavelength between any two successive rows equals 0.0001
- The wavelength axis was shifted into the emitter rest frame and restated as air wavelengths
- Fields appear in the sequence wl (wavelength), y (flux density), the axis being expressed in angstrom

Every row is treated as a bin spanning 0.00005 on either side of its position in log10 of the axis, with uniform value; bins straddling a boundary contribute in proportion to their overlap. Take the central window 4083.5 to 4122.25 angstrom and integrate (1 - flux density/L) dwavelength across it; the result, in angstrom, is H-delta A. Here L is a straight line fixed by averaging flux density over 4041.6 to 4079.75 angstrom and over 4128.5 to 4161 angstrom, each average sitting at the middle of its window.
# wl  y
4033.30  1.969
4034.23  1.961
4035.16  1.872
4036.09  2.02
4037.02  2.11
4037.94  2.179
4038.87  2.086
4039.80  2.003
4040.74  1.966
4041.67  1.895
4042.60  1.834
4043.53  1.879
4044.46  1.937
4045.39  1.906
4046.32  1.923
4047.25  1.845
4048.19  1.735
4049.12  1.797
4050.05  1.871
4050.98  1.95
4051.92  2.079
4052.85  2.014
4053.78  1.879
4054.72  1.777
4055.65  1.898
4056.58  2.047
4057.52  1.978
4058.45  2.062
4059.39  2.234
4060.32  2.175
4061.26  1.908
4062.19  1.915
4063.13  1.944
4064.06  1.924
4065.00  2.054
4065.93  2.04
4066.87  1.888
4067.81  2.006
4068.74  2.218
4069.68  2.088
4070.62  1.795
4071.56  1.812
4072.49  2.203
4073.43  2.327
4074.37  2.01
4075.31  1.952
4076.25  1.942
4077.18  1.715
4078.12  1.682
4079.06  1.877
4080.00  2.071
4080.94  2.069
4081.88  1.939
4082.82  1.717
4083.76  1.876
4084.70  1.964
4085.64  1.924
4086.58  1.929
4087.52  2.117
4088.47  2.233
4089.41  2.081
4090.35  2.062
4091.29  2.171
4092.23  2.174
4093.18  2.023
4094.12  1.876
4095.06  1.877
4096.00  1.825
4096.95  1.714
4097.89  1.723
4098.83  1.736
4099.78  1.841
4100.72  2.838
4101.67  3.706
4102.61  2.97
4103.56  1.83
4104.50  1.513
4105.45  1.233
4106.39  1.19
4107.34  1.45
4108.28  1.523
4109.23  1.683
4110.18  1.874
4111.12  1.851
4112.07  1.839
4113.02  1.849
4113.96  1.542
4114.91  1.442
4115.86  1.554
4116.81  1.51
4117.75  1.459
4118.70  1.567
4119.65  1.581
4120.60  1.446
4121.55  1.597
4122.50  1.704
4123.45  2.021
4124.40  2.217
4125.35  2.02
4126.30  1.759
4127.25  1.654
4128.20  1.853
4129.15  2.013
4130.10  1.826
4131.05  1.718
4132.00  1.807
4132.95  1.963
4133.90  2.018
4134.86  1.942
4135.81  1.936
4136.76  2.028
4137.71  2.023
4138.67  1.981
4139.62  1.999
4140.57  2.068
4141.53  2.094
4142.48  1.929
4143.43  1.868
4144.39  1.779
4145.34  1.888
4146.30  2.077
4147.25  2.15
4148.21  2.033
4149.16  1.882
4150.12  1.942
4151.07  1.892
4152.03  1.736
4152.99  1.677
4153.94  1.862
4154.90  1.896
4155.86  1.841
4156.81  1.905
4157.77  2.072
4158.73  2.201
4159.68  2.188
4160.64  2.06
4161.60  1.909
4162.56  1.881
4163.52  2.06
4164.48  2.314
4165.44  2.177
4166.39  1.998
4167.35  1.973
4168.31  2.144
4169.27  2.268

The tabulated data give 1.9 angstrom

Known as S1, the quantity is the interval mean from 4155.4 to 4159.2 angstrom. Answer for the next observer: 2.01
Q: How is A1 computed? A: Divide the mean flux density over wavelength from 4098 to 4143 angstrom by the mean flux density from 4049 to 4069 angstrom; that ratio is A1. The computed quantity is 0.93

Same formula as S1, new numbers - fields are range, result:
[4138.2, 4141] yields 2.02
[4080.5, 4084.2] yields 1.9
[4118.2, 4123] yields 1.58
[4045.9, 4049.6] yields 1.82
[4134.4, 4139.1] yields 1.98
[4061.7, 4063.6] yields 1.94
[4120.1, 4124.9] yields 1.8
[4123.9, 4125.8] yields 2.12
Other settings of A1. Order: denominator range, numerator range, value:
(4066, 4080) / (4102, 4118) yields 0.86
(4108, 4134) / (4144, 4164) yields 1.12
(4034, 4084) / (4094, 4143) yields 0.94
